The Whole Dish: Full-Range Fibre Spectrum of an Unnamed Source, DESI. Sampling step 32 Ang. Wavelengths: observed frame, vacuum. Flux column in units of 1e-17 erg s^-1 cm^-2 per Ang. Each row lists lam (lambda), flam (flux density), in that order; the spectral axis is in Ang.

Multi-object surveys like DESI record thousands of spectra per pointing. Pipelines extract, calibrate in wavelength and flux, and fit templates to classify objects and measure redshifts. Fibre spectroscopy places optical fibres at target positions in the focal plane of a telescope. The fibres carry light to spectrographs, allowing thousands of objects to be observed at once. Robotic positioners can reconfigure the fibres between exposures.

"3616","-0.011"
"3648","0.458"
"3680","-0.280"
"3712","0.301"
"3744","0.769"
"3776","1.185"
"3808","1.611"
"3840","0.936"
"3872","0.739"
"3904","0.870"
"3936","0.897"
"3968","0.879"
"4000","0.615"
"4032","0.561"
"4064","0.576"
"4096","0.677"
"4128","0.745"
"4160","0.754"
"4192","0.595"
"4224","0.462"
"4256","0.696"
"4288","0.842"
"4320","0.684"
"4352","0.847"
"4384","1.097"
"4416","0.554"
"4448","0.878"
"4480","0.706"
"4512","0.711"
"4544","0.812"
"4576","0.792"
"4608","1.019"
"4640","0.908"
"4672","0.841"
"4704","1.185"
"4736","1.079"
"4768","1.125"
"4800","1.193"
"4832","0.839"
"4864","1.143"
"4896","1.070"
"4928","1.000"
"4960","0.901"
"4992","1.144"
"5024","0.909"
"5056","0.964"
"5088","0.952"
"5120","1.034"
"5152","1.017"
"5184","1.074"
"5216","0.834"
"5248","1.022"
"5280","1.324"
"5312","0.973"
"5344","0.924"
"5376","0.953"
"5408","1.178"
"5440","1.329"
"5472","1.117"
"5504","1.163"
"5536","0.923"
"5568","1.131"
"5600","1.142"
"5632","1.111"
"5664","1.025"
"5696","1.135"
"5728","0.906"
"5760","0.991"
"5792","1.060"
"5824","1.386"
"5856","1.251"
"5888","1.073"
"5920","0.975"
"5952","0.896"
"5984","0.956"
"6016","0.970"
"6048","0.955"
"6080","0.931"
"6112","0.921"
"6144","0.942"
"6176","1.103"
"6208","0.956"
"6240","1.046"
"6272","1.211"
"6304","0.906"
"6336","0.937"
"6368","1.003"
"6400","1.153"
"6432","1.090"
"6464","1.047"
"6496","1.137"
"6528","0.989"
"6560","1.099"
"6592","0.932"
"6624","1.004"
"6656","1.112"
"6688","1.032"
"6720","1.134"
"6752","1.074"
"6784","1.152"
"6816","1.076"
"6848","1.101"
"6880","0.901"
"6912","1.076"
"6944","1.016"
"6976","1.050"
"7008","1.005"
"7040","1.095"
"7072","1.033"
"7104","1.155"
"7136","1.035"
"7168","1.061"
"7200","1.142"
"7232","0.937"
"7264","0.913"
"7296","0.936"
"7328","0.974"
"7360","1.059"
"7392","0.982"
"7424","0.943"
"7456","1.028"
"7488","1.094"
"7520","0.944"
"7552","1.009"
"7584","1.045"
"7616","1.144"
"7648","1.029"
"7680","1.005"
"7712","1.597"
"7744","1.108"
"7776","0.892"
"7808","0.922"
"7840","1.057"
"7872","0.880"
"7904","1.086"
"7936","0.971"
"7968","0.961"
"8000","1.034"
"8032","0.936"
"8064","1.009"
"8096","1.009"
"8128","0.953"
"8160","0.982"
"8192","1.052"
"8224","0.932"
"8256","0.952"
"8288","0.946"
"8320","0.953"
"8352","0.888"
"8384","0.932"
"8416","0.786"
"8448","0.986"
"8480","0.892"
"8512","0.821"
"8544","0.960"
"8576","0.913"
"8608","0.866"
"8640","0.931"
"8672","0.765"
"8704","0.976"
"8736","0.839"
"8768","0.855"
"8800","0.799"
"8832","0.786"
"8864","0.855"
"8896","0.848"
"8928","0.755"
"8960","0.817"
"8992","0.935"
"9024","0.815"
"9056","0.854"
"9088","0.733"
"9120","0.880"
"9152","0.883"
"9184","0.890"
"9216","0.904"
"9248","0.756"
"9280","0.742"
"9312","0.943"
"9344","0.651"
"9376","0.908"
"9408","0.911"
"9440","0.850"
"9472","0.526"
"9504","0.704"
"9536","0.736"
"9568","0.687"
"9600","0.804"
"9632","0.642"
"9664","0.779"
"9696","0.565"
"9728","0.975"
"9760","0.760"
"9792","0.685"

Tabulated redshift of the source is 0.176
